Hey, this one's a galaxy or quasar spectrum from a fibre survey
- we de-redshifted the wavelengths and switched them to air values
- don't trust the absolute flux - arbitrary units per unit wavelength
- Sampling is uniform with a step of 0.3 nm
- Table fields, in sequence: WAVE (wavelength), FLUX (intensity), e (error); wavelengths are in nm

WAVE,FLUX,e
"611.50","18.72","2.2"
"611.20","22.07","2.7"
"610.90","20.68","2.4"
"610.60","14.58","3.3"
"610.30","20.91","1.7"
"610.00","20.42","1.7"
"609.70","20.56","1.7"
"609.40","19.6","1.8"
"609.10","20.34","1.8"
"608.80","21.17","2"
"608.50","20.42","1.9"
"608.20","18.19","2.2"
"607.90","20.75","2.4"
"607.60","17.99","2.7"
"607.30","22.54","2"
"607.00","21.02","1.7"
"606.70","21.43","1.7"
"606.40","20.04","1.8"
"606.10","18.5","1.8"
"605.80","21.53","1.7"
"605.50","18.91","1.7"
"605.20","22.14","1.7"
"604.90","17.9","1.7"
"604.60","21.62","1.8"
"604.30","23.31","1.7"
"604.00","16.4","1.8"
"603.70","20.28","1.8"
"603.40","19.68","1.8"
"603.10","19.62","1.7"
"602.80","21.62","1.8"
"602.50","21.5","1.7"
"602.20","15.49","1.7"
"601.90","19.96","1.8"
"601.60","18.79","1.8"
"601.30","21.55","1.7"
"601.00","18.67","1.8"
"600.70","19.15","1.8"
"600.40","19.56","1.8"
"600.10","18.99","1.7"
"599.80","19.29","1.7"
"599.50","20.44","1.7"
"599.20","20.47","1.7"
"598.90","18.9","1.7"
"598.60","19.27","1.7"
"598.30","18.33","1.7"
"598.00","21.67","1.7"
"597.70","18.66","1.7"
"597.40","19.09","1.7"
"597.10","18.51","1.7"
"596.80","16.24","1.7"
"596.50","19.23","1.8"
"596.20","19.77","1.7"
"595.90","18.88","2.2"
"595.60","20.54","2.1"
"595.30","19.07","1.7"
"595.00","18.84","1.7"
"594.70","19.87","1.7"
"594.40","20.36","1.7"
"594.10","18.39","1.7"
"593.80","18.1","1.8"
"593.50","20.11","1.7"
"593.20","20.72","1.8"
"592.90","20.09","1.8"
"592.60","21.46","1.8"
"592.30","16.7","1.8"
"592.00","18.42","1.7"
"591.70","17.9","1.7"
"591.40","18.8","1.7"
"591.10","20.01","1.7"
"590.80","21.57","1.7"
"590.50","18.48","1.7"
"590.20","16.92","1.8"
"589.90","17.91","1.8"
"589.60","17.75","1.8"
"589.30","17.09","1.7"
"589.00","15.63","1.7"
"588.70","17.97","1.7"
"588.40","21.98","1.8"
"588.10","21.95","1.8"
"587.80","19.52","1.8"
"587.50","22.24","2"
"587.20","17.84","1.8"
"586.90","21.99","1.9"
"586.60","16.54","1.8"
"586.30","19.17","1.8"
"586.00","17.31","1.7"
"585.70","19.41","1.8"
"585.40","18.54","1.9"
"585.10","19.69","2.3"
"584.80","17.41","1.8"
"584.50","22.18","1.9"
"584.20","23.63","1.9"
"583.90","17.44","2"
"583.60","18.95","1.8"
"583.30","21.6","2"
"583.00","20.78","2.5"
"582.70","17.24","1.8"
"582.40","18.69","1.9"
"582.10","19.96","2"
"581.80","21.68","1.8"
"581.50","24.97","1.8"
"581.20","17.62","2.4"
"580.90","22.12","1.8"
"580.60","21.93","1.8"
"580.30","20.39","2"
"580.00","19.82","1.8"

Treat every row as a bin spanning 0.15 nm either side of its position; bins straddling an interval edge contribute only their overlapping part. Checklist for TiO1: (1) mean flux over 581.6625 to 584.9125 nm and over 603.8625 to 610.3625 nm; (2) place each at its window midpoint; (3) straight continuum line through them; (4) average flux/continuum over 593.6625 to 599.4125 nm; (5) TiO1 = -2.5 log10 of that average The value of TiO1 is 0.05 mag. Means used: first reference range 20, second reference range 20.3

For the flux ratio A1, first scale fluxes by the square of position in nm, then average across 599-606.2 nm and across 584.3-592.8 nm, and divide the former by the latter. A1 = 1.1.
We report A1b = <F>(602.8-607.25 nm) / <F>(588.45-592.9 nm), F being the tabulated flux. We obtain 1.1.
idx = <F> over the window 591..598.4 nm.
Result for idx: 19.2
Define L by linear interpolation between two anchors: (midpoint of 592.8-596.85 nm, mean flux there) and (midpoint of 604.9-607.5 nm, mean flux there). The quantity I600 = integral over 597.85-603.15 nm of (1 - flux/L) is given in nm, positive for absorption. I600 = 0.09 nm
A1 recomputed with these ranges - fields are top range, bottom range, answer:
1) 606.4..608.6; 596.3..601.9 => 1.08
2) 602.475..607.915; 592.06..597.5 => 1.10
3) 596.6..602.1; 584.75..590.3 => 1.07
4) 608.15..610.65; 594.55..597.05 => 1.09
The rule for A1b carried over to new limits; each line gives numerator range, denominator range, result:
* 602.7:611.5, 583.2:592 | 1.05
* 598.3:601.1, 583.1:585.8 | 0.97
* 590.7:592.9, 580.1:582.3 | 0.91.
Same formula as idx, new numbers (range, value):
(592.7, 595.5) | 19.6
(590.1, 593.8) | 19.2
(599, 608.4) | 19.9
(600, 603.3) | 19.5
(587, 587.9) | 20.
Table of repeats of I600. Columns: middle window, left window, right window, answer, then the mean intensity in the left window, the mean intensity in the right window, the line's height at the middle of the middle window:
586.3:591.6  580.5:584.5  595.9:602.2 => 0.258 nm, 20.6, 19.2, 20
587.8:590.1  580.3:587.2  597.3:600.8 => 0.132 nm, 19.9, 19.5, 19.8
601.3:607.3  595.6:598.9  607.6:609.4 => -0.148 nm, 19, 19.9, 19.6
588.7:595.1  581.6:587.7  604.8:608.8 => 0.333 nm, 19.7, 20.2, 19.8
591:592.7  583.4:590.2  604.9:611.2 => 0.053 nm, 19.2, 20.1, 19.4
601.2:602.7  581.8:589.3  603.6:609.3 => 0.045 nm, 19.5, 20.2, 20.1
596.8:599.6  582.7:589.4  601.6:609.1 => 0.078 nm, 19.5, 20.1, 19.8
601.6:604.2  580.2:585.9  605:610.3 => 0.119 nm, 20.2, 20.3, 20.3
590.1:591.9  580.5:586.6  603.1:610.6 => 0.089 nm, 19.9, 20.1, 20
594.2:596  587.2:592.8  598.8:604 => -0.031 nm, 19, 19.6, 19.2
